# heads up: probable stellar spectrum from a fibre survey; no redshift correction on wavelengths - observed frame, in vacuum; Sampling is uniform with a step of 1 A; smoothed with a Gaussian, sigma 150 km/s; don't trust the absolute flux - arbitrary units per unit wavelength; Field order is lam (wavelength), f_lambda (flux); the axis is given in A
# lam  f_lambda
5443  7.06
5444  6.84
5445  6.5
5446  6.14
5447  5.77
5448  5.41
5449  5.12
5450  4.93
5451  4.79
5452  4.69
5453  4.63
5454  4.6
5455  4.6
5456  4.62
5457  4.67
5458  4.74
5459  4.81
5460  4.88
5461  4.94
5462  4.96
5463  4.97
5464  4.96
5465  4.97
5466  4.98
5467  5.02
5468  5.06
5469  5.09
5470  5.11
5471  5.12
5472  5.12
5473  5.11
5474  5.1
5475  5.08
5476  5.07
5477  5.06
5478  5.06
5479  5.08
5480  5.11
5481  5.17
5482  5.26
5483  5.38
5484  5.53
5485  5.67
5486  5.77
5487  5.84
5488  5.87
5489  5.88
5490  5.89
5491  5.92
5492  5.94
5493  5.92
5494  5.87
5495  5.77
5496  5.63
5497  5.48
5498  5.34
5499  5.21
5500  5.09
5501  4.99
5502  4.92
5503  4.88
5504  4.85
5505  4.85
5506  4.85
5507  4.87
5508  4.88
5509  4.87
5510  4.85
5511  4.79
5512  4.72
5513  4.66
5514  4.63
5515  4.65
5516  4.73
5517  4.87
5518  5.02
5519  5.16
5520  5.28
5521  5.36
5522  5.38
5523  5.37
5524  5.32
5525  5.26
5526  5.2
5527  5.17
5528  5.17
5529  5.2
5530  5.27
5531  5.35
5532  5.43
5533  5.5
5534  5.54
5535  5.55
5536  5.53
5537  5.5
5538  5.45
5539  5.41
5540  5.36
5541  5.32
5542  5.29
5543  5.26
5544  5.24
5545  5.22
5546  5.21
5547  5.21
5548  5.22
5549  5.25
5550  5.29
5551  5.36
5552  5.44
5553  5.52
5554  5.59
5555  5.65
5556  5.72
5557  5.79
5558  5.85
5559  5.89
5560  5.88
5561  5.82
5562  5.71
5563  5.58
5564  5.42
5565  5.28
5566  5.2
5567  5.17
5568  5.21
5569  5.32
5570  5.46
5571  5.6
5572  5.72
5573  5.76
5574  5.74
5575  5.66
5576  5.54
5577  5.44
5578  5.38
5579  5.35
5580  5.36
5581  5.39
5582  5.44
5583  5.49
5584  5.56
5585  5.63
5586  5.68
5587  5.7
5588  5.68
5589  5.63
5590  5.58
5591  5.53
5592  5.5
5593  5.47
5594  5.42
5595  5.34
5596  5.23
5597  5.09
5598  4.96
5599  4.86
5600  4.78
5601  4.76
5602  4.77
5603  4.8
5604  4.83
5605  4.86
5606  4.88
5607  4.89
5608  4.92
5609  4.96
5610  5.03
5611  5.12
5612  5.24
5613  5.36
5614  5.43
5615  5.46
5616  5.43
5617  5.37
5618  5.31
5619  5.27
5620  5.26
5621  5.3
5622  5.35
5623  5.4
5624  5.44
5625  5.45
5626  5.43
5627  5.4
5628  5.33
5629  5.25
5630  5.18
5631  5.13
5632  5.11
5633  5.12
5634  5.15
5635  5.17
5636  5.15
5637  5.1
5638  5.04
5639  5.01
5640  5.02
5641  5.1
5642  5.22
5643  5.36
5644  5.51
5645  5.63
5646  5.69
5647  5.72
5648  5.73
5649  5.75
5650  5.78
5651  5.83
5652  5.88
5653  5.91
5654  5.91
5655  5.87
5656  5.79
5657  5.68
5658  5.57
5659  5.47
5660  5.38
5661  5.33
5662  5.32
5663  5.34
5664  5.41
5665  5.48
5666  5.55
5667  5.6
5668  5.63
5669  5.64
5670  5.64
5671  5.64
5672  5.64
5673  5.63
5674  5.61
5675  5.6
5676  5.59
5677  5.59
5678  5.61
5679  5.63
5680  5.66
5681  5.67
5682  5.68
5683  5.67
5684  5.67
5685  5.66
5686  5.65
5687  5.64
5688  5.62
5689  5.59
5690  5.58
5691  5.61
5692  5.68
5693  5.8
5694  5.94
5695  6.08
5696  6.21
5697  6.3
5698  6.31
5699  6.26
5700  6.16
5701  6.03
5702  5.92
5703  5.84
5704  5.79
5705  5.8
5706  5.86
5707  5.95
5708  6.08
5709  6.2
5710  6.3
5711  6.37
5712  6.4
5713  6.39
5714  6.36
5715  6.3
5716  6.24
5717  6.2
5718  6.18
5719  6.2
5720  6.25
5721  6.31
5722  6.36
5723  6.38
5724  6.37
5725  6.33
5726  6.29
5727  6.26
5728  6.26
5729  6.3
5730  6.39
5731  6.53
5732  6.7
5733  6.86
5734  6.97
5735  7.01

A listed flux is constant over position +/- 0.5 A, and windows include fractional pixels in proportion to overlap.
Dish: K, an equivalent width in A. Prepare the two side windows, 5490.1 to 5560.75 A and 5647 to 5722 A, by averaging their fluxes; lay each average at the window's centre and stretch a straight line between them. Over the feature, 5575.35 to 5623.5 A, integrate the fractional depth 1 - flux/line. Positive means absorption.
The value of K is 2.3 A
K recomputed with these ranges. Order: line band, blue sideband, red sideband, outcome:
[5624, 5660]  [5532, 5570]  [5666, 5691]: 0.9 A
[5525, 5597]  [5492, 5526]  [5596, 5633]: -4.6 A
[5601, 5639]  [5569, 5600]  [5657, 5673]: 2.2 A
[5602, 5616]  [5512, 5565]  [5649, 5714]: 1.3 A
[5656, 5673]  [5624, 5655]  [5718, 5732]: 0.4 A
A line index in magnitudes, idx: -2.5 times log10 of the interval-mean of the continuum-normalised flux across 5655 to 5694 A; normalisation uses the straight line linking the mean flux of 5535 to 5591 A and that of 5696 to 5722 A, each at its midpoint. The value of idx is 0.08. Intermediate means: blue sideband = 5.49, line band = 5.6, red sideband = 6.16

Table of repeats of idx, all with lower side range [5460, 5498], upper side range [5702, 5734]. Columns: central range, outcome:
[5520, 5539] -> 0.03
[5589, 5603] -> 0.12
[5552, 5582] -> 0.03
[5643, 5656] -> 0.05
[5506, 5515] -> 0.14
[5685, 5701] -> 0.05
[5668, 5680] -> 0.09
